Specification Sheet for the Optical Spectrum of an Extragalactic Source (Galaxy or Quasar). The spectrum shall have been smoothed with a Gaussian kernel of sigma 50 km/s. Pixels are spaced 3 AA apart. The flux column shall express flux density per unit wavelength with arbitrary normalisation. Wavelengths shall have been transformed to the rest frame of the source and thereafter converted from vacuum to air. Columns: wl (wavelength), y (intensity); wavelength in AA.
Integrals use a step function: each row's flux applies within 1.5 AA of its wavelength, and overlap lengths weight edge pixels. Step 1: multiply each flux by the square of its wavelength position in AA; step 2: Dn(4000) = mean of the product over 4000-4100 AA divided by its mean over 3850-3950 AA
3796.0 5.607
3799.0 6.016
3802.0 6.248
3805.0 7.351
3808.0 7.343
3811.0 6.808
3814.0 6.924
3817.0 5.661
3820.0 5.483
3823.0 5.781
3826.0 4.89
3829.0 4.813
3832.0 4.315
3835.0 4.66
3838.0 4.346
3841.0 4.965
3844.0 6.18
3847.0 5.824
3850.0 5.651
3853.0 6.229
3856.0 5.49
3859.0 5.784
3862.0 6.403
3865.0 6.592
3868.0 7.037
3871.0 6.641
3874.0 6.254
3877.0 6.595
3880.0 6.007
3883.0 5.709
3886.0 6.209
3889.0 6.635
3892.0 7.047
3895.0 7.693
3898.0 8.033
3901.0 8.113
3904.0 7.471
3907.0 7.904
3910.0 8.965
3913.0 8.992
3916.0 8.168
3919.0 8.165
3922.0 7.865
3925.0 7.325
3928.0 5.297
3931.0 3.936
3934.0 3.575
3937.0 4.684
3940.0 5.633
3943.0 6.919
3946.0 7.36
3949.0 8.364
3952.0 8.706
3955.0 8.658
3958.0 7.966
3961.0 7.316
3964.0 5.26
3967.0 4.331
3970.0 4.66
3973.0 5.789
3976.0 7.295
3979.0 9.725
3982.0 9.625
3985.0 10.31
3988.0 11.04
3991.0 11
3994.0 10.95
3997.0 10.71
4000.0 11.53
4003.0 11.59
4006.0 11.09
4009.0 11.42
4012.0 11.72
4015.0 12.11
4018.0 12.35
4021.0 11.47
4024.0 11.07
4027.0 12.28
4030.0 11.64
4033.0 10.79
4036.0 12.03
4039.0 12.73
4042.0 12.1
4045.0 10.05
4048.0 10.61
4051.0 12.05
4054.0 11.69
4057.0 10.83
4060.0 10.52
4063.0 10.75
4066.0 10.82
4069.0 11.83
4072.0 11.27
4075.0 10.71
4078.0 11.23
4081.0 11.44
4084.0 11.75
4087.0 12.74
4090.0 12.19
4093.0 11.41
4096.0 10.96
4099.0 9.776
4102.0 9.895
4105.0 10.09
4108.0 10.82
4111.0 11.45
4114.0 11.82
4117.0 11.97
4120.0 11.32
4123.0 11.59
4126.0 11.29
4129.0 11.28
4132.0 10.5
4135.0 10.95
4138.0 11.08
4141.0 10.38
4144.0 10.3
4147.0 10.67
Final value 1.8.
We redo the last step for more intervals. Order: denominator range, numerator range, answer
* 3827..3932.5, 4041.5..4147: 1.90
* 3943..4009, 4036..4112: 1.34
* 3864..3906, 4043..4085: 1.77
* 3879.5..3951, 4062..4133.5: 1.77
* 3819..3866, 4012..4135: 2.33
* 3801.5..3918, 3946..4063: 1.68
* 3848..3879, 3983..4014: 1.90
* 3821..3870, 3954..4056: 1.98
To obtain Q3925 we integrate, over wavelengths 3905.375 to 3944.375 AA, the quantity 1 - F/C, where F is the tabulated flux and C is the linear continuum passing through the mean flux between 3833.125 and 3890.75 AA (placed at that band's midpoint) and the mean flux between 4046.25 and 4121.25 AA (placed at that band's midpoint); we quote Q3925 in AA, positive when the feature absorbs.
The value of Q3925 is 3.44 AA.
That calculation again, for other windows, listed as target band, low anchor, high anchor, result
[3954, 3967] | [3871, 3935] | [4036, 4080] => 2.5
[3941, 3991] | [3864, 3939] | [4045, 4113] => 3.7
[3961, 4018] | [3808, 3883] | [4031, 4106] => -0.5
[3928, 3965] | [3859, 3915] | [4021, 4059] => 9.8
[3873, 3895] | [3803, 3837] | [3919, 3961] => -0.5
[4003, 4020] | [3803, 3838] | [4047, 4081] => -3.0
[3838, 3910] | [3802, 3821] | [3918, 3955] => 0.3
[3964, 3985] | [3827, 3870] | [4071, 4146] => 3.2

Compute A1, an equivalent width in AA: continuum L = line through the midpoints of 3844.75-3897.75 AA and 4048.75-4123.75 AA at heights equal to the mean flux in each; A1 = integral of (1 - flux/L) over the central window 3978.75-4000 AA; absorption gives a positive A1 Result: -3.6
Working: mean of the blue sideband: 6.38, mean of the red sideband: 11.2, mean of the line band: 10.6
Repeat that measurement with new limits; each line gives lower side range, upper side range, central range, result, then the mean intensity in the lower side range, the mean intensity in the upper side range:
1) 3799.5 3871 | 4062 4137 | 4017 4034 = -3.3 AA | 5.88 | 11.2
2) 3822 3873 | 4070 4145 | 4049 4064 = -1.7 AA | 5.63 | 11.1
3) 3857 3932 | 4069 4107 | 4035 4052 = -2.3 AA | 7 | 11.1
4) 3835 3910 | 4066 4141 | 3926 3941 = 5.9 AA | 6.46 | 11.2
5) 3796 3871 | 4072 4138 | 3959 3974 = 5.2 AA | 5.88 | 11.2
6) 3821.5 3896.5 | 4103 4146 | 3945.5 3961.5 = -0.9 AA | 5.91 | 11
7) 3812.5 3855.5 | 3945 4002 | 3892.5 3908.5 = -2.1 AA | 5.41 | 8.49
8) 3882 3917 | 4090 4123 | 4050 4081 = -2.4 AA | 7.6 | 11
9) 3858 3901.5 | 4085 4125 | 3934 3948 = 3.5 AA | 6.7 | 11.2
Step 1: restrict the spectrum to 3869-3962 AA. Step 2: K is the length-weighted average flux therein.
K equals 7.04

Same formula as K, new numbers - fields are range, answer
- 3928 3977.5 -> 6.25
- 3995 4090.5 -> 11.5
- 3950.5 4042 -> 9.94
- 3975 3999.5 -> 10.2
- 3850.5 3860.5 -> 5.82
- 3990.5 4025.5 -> 11.4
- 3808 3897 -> 5.99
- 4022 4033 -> 11.5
